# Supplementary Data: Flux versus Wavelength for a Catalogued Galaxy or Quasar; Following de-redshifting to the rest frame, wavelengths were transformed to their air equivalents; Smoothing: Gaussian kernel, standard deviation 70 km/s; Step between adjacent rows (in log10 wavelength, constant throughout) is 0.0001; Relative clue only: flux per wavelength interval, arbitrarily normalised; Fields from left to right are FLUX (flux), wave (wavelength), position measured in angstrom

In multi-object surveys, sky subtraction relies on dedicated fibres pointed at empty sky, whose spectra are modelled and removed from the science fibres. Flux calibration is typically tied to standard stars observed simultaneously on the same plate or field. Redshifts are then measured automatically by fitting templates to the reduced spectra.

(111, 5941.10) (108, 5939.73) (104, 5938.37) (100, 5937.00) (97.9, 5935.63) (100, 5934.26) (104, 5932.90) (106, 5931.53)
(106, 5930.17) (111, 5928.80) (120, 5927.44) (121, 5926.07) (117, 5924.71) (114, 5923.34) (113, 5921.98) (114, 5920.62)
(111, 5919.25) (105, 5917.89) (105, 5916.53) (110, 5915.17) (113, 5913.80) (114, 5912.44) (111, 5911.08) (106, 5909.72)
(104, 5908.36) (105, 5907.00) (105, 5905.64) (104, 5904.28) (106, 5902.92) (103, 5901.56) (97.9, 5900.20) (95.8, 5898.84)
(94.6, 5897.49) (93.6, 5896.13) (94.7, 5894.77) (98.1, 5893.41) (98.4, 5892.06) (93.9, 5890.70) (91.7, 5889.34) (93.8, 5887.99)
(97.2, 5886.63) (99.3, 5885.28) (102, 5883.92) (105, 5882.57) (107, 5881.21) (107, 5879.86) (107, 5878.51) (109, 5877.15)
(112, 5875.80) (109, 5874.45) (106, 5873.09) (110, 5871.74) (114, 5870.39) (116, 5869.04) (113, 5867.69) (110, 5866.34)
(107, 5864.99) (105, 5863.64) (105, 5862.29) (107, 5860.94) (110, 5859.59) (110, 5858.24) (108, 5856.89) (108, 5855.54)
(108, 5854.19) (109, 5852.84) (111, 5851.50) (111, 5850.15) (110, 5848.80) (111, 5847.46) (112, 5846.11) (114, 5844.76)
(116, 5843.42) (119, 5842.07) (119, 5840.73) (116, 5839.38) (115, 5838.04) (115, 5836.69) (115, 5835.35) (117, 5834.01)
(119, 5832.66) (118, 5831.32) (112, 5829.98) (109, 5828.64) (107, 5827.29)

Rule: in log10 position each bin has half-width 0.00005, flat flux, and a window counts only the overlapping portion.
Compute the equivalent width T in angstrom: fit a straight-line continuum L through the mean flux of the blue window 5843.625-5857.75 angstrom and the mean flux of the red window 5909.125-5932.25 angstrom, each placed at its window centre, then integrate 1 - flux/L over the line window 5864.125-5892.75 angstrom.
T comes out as 1.5 angstrom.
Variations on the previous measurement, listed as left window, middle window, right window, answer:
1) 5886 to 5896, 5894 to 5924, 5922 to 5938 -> -1.1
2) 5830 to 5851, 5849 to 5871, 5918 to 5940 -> 0.8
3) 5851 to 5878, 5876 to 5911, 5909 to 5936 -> 2.7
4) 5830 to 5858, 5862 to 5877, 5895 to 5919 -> 0.0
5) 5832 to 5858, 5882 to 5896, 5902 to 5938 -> 1.7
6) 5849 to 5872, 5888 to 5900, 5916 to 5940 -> 1.5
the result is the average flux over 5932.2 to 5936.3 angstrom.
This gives 101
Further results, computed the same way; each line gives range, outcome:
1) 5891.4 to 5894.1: 98.4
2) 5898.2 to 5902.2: 98.8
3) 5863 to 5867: 107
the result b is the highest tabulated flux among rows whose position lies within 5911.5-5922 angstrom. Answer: 114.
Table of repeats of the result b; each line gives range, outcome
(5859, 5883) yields 116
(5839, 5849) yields 119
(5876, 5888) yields 109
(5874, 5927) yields 121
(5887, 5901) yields 98.4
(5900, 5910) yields 106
